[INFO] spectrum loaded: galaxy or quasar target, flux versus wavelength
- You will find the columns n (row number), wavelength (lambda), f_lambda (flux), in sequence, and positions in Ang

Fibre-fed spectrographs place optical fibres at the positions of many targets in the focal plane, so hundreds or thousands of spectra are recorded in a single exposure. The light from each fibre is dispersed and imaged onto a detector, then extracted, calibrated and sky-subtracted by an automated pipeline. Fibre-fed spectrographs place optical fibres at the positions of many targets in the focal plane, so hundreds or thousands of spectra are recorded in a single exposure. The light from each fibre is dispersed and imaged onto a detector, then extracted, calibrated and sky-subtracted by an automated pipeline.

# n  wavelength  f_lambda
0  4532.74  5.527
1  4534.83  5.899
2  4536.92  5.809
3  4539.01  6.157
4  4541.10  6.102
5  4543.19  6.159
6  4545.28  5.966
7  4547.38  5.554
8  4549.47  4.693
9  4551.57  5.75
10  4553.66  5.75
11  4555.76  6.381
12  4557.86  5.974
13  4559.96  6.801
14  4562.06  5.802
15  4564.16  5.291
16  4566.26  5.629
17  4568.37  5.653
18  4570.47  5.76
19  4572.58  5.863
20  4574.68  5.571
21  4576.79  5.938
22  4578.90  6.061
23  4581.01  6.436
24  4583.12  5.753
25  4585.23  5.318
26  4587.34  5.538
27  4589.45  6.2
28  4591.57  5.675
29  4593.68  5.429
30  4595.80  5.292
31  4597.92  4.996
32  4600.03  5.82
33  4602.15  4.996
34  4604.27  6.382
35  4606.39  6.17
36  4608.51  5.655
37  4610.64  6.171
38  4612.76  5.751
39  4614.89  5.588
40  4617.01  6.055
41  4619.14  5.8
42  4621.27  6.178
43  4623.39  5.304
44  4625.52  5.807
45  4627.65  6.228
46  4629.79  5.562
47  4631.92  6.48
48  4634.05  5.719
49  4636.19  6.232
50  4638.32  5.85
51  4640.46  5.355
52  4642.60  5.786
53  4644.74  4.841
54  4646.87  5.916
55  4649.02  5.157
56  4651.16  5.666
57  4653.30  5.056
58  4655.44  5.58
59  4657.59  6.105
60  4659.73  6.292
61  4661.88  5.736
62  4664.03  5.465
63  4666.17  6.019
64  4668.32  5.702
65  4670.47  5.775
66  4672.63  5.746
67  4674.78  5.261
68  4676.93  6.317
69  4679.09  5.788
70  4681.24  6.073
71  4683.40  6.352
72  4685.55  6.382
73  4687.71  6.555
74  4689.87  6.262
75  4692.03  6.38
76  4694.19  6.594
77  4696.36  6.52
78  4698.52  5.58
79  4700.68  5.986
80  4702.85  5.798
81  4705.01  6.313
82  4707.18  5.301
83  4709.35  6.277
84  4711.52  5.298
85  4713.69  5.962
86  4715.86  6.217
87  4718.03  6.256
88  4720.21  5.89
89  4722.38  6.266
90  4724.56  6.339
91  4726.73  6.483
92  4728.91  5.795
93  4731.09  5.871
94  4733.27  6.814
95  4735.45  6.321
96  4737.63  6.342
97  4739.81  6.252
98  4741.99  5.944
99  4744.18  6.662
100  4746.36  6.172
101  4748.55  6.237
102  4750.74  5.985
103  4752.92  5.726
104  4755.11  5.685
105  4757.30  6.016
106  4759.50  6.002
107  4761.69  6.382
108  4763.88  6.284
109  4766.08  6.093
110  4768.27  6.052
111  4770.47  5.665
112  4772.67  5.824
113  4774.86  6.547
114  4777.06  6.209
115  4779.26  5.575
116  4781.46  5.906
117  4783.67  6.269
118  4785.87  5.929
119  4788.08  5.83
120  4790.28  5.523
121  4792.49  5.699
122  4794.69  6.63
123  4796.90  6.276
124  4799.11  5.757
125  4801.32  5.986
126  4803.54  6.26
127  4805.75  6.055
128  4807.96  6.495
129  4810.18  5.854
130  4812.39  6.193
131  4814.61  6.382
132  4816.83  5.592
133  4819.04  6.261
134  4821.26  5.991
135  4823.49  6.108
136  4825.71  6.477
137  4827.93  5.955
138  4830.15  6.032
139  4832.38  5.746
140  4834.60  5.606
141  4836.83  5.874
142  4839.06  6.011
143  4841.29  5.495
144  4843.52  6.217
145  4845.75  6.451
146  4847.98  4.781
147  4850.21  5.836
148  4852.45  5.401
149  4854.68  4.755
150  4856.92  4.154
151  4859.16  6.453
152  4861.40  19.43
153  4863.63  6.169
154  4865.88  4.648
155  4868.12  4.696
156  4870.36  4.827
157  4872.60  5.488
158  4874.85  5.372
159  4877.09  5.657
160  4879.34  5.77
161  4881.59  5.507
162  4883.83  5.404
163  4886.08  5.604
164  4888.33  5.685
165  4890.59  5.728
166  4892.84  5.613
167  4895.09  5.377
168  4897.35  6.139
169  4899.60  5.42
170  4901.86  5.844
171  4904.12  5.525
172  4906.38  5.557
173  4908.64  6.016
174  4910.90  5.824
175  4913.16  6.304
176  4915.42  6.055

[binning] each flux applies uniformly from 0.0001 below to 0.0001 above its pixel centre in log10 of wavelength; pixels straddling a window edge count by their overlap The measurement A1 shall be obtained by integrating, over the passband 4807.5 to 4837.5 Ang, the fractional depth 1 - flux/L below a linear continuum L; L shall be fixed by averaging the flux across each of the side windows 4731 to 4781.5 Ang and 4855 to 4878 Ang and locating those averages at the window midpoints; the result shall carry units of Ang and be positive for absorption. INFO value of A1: 1.8 Ang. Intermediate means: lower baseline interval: 6.12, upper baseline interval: 6.63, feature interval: 6.03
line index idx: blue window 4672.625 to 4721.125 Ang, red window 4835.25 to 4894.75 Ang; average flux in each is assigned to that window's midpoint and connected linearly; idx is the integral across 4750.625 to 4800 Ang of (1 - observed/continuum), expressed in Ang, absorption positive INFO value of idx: 0.4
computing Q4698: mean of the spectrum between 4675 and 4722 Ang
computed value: 6.09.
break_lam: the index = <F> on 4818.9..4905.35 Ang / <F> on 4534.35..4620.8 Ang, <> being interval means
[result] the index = 1.0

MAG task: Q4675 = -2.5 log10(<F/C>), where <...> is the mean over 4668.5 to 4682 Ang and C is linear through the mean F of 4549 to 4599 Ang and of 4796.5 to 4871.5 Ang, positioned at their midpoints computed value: 0.019 mag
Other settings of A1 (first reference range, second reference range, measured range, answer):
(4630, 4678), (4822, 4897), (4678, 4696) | -1.7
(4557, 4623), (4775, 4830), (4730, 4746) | -0.9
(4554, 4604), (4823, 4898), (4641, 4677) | 1.1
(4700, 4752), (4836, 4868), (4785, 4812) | 1.3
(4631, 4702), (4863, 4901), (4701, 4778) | -4.6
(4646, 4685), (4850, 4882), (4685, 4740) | -2.3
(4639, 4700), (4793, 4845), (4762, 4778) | -0.3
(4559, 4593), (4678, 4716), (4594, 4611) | 0.7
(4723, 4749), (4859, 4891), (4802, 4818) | 0.6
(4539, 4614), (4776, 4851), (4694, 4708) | -0.2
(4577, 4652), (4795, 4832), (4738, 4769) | -0.6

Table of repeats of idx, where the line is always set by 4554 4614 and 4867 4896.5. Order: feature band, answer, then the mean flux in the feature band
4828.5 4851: -1.27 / 5.81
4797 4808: -1.09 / 6.09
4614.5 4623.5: -0.15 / 5.86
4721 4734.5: -1.50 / 6.25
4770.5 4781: -0.79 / 6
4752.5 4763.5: -0.80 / 6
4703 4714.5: -0.36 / 5.82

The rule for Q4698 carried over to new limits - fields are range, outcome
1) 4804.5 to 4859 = 5.83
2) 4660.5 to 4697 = 6.05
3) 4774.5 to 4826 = 6.06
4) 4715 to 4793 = 6.09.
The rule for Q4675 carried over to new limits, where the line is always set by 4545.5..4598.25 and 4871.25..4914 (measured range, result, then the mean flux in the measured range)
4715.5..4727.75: -0.10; 6.24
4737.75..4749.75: -0.10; 6.26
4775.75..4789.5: -0.05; 5.95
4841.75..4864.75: -0.22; 6.93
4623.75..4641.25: -0.03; 5.89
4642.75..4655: 0.07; 5.38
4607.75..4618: -0.02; 5.85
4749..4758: -0.03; 5.88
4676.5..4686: -0.08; 6.16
